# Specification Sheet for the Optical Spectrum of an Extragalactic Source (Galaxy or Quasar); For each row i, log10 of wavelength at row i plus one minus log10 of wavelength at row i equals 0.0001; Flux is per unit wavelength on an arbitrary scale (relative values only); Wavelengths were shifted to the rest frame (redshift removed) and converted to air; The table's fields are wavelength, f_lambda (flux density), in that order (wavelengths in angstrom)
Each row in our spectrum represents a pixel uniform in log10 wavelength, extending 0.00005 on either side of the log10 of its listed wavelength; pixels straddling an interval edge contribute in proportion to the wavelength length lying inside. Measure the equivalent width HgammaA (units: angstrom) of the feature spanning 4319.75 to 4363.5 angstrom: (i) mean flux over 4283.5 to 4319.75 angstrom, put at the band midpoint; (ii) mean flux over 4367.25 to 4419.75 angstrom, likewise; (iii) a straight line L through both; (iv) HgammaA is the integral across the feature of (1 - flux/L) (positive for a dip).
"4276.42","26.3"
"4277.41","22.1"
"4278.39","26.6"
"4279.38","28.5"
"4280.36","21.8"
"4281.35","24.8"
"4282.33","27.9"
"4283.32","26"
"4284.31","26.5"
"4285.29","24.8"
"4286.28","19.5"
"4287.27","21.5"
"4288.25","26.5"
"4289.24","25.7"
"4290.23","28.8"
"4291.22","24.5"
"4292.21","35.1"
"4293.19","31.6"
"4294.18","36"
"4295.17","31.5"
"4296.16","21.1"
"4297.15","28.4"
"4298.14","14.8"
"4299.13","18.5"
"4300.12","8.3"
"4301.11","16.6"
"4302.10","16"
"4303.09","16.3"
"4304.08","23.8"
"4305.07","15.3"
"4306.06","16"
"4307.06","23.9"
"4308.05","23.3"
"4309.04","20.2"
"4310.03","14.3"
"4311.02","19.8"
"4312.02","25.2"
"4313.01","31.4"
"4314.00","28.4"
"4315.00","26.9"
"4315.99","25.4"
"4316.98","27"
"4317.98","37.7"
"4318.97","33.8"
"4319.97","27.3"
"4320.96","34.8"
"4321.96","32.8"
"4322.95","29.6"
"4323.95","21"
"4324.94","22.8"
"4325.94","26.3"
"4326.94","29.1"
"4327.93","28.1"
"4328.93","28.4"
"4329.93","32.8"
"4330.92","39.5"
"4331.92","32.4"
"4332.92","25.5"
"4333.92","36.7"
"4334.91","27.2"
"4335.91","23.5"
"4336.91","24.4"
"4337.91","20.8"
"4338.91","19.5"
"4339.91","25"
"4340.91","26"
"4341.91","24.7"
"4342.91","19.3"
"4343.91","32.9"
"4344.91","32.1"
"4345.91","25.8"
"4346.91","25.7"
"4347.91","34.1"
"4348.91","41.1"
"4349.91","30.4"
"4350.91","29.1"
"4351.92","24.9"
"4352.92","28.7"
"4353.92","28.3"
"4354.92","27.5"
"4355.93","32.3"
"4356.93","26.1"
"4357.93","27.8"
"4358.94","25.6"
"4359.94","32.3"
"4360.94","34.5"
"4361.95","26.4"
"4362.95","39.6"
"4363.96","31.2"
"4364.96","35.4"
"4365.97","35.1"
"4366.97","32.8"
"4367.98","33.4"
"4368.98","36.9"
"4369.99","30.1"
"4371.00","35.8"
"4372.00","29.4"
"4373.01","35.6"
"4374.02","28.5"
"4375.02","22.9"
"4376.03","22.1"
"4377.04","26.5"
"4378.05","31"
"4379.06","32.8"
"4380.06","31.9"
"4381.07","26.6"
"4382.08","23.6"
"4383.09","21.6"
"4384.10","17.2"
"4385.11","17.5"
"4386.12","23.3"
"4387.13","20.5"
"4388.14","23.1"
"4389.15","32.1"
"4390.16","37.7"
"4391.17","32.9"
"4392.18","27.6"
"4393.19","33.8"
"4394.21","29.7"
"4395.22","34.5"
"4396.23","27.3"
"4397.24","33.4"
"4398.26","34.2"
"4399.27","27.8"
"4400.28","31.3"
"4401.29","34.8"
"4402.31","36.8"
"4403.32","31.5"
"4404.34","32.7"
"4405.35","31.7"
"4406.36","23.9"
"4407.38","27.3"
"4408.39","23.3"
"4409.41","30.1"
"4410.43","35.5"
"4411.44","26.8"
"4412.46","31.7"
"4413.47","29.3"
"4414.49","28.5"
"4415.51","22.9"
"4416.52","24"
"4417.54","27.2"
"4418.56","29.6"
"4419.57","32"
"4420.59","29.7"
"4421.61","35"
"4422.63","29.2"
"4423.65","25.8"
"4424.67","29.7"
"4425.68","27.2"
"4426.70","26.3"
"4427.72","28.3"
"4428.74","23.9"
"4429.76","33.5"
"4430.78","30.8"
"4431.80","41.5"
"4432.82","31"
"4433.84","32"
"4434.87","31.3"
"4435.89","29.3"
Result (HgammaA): -4.1 angstrom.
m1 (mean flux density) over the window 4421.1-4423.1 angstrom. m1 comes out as 32.1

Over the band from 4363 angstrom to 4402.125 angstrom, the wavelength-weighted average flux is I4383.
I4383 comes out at 29.7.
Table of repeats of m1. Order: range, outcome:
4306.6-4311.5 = 20.3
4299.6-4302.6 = 13.7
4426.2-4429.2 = 26.2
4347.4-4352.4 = 31.9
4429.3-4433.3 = 34.2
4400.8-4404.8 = 33.9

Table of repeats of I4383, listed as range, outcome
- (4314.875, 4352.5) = 28.6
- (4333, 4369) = 29.2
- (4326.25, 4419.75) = 29.2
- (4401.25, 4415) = 30.1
